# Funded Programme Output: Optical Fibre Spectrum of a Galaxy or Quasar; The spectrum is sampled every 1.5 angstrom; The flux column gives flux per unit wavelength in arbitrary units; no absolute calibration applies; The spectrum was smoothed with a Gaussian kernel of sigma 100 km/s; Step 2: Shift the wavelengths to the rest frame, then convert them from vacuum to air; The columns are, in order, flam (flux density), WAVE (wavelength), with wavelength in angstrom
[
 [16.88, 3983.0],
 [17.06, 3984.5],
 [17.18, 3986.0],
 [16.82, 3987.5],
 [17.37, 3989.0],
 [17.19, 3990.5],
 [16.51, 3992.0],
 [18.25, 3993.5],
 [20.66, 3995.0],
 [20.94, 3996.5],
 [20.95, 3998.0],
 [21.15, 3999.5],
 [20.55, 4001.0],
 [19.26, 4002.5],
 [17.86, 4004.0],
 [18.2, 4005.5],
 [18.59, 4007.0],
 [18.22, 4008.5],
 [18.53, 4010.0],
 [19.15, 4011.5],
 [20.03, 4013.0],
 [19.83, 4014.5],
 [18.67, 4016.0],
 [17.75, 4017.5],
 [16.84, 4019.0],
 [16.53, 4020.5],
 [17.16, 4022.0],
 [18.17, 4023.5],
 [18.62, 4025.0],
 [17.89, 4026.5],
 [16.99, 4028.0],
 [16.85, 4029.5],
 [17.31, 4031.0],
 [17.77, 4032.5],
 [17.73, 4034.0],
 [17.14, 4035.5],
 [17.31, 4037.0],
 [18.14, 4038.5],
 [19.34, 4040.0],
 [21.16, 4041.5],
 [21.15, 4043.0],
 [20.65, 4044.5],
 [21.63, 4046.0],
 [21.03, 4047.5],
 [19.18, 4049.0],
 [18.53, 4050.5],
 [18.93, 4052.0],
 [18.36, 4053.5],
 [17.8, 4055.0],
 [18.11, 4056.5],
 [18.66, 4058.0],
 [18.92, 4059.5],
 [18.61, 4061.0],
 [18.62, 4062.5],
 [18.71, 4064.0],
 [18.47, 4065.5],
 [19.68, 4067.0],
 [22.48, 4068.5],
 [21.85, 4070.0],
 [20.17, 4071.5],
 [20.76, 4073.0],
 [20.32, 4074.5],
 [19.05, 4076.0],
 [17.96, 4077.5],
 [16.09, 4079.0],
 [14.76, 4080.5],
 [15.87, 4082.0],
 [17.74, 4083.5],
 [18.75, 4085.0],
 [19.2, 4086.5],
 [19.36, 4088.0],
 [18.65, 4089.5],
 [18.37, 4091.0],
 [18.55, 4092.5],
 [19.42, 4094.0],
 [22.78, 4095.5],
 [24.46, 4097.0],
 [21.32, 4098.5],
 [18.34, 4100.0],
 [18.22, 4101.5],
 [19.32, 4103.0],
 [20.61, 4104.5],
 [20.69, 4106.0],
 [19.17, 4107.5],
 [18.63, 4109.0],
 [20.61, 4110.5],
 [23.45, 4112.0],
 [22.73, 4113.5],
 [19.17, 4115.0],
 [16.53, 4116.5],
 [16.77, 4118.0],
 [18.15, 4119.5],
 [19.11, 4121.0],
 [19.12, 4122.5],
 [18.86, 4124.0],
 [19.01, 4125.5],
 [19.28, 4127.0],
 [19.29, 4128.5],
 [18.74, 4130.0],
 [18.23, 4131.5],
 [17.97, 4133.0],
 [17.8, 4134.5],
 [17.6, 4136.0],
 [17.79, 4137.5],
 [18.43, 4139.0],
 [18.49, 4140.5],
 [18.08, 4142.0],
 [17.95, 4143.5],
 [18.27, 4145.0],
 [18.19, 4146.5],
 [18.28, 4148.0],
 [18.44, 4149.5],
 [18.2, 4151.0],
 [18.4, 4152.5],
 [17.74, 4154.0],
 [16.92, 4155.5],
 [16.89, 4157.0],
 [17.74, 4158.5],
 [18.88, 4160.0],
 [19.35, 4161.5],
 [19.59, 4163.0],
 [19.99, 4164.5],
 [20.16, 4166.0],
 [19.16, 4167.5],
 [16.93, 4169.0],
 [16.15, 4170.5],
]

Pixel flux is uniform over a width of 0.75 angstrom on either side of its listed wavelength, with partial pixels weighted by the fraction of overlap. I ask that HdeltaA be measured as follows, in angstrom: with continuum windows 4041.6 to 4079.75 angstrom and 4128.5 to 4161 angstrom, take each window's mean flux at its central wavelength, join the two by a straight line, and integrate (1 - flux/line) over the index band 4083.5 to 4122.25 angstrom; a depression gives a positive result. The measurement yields -1.8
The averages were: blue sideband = 19.5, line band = 19.6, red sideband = 18.1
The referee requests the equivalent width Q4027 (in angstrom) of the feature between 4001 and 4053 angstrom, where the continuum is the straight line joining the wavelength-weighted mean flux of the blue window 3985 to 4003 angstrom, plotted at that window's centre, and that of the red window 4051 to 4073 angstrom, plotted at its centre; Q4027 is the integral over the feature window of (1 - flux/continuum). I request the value 1.2 angstrom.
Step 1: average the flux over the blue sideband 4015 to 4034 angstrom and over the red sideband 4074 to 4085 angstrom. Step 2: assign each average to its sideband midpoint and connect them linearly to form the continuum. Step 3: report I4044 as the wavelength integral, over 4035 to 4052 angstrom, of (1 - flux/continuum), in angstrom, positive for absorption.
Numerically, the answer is -2.0 angstrom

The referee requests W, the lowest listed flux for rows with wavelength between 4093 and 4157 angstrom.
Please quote 16.53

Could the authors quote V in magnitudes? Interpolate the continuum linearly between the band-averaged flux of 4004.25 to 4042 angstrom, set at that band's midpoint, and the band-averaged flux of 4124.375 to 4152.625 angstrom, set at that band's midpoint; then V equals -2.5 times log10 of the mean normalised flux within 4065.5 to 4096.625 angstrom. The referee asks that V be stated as -0.05 mag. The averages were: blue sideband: 18.1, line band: 19.1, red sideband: 18.3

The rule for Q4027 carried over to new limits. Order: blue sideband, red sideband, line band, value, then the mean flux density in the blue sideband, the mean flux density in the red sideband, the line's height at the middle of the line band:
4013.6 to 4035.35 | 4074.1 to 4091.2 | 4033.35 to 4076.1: -3.7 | 17.7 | 18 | 17.8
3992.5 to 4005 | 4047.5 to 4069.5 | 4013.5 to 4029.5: 1.4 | 19.8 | 19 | 19.5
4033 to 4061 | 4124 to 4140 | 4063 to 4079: -0.7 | 19.1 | 18.4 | 18.9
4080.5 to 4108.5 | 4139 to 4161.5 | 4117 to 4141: 0.2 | 19.4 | 18.1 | 18.6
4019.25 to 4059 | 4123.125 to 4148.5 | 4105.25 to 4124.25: -1.1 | 18.5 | 18.4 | 18.4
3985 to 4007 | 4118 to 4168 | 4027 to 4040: 0.8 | 18.8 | 18.5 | 18.7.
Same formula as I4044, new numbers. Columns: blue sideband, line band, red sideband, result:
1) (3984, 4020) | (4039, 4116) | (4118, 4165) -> -4.3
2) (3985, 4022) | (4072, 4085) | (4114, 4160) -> 0.3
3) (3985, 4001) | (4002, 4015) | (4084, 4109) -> 0.1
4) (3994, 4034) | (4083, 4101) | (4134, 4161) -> -1.5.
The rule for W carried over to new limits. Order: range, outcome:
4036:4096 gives 14.76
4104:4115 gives 18.63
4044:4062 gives 17.8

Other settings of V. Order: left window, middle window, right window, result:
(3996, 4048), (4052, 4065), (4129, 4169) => 0.010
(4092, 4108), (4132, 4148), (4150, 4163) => 0.040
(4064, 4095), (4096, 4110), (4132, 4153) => -0.085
